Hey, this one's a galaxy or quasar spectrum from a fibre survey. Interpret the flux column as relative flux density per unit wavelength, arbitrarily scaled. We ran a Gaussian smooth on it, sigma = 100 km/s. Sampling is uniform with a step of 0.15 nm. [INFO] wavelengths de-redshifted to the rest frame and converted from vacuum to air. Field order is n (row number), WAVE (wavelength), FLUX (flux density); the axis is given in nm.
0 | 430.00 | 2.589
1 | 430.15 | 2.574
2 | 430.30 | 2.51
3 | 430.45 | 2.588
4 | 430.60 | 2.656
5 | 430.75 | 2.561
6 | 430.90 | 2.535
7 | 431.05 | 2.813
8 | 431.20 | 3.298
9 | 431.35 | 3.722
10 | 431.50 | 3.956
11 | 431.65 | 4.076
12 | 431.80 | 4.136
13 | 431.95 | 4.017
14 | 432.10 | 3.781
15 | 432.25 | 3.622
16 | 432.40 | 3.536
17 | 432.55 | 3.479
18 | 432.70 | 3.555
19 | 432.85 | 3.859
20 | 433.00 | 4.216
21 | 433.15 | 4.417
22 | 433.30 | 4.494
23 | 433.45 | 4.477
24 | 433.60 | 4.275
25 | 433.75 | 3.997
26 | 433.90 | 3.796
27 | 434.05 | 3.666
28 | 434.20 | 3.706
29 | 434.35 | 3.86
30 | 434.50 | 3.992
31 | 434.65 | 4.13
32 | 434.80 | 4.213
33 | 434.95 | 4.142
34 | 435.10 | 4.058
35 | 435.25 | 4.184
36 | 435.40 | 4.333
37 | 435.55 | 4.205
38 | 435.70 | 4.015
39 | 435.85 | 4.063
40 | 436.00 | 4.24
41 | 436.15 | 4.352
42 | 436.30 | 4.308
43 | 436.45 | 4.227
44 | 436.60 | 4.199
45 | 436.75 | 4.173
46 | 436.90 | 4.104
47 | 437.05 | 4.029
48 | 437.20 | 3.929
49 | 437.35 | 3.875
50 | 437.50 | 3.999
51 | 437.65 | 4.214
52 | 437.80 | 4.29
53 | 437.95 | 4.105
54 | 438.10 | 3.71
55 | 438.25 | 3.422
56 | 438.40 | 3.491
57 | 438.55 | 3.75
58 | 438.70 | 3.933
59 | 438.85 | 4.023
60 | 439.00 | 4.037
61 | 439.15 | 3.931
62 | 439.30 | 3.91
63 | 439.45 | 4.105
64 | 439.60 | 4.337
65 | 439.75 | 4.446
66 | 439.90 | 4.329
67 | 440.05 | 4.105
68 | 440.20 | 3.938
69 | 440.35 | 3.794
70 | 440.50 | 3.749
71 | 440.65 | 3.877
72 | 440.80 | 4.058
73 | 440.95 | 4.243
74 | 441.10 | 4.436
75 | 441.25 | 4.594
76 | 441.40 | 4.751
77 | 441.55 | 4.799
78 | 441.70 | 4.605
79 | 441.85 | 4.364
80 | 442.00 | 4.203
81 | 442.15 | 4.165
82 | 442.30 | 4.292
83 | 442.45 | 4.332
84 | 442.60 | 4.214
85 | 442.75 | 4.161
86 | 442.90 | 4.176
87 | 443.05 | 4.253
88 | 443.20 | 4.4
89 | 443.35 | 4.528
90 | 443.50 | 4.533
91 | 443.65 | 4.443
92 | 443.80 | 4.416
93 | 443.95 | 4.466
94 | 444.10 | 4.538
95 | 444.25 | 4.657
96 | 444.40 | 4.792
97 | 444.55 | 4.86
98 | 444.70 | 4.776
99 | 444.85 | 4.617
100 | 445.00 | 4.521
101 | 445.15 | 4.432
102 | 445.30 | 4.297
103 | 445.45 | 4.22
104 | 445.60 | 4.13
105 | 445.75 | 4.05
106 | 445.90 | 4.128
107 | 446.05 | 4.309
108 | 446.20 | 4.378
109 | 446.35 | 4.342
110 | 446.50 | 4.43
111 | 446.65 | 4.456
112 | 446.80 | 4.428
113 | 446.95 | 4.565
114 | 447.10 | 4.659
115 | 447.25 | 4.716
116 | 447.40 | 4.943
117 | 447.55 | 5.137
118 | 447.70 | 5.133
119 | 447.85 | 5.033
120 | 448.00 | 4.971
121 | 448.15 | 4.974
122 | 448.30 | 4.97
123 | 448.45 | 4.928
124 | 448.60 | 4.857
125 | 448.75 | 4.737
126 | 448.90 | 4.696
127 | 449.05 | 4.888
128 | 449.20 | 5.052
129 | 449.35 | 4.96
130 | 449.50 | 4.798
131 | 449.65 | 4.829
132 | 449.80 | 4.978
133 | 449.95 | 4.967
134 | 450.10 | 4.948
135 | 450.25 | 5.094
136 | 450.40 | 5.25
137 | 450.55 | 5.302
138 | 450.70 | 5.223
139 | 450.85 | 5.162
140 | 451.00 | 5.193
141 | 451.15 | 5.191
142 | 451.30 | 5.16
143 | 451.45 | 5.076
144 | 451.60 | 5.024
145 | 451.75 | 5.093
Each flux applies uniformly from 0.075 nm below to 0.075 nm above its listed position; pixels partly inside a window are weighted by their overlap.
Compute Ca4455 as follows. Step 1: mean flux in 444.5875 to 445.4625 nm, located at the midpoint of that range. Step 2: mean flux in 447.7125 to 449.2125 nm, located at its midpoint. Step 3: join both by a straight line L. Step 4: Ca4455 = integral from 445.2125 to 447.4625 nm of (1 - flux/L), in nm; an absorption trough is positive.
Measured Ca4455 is 0.13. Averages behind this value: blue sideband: 4.51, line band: 4.4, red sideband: 4.91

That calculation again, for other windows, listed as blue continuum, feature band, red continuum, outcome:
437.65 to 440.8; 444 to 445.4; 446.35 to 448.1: -0.03 nm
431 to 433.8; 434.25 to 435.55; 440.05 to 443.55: -0.04 nm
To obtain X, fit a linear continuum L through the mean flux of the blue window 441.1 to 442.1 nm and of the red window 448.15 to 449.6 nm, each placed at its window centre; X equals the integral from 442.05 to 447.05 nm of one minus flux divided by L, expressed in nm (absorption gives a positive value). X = 0.29 nm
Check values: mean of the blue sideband 4.53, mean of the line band 4.4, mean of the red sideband 4.88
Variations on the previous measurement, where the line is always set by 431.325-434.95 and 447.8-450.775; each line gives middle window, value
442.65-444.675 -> 0.061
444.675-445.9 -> 0.097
